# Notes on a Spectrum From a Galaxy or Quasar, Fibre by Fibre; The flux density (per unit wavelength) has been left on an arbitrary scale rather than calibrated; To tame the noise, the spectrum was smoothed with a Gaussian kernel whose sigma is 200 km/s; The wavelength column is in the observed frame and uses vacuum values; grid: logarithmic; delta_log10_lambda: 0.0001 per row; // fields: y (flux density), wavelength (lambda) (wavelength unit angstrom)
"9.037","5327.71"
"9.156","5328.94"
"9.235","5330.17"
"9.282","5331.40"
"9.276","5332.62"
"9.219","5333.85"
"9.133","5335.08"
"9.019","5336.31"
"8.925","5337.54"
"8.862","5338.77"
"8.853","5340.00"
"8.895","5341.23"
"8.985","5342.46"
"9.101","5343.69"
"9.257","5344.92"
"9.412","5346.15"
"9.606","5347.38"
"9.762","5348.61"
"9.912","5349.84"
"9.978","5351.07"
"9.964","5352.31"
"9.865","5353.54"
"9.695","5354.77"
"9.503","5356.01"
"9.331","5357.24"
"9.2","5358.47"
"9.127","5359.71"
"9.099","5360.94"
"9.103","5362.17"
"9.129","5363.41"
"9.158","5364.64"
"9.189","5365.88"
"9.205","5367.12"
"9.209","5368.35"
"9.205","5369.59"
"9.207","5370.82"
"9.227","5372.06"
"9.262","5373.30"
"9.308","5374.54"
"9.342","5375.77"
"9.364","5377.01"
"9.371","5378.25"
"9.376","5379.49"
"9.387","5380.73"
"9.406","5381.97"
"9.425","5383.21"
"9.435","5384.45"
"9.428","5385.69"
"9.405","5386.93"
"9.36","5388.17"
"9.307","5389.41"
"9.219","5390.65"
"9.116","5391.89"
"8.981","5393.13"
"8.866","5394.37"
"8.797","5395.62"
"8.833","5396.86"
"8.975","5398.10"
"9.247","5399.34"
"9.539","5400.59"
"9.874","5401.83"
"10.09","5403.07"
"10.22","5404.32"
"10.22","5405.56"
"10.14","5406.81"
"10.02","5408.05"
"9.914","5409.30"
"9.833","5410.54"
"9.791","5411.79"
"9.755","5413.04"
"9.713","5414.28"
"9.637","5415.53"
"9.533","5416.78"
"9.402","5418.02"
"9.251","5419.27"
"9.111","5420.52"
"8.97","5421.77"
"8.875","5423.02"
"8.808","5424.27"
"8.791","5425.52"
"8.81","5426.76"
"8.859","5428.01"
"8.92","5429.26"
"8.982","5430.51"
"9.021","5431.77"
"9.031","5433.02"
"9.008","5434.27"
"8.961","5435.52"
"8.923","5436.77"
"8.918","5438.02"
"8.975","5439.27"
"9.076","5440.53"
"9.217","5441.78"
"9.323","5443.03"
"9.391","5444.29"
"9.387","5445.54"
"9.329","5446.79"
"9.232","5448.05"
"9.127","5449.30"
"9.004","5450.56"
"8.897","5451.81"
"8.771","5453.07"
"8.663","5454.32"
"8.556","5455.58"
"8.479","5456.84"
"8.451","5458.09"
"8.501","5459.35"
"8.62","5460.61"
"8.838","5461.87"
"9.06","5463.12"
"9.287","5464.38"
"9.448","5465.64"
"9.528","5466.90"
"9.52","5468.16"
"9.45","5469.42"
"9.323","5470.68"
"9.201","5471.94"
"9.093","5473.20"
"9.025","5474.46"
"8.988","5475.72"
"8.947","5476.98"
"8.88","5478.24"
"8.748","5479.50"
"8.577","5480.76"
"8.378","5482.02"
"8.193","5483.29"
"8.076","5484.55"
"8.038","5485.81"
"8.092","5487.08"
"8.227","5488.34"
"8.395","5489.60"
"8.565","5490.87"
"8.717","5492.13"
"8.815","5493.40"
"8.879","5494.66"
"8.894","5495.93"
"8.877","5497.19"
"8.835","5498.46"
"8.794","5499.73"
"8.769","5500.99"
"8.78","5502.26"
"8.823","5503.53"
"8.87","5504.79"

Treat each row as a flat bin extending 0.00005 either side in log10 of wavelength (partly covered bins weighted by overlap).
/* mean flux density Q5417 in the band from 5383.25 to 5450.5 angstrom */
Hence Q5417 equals 9.3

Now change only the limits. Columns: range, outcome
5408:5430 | 9.31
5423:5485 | 8.95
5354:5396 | 9.26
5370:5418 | 9.47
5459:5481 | 9.07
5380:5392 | 9.36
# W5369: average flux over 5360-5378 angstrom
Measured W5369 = 9.22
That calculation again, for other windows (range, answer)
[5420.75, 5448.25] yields 9.03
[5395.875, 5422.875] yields 9.6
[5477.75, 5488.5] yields 8.36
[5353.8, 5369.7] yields 9.26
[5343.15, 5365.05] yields 9.46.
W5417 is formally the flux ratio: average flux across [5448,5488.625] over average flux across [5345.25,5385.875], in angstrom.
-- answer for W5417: 0.9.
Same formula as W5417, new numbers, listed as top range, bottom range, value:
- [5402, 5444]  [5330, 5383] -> 1.00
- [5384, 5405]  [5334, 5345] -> 1.04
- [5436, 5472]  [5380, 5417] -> 0.95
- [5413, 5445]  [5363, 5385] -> 0.98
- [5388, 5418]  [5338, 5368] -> 1.02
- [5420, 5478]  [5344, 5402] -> 0.97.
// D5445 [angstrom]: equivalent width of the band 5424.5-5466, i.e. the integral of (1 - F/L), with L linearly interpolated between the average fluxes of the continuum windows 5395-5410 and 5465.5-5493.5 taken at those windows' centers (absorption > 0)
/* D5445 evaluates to 1.0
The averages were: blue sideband 9.66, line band 8.96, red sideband 8.78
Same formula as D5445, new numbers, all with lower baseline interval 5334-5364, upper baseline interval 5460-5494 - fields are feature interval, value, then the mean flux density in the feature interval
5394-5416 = -1.32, 9.64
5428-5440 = 0.03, 8.96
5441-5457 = -0.21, 9.05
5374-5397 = -0.20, 9.26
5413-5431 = -0.22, 9.15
